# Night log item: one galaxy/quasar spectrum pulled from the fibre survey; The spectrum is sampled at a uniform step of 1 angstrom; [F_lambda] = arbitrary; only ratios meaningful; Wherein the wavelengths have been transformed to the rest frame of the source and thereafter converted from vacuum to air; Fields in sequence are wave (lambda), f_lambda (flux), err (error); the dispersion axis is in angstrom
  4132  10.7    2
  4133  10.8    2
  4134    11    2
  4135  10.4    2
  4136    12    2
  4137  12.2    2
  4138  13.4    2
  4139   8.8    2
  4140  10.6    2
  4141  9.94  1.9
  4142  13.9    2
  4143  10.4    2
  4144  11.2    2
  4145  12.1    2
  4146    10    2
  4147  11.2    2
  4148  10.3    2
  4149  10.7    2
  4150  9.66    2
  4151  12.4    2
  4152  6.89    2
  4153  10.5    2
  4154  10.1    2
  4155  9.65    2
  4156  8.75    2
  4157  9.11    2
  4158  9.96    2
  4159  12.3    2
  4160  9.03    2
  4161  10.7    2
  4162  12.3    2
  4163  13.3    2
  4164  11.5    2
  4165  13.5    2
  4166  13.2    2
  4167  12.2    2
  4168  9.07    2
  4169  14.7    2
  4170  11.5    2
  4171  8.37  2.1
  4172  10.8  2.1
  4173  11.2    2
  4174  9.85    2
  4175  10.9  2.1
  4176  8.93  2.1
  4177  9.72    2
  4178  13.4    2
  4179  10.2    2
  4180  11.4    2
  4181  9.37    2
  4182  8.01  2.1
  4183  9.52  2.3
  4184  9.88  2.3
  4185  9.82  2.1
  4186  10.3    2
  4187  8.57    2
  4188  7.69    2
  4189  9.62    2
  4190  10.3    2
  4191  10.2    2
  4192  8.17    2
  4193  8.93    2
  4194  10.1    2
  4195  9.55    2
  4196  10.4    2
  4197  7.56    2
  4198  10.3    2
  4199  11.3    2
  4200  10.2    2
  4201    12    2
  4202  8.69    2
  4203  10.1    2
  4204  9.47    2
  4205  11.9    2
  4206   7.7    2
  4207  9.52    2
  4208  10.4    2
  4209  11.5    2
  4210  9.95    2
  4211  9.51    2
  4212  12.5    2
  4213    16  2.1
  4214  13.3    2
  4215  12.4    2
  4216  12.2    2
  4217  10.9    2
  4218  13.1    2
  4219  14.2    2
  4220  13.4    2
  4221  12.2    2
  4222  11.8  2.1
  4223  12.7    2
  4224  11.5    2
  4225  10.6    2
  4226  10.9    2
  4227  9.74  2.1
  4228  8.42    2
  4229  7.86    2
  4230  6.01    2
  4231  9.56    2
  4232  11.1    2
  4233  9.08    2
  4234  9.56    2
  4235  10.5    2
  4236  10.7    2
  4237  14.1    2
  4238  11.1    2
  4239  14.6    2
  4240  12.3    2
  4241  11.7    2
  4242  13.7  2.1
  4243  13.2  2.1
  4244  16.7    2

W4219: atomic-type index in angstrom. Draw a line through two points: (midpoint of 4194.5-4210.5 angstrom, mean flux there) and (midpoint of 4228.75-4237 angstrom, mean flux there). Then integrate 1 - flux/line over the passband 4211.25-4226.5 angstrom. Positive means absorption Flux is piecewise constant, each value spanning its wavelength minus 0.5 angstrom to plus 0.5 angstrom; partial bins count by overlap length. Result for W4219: -4.11 angstrom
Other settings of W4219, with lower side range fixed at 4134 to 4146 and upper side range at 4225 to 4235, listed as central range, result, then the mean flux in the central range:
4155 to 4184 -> -0.40 angstrom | 10.8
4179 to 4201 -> 1.12 angstrom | 9.65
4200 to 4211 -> -0.31 angstrom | 10.1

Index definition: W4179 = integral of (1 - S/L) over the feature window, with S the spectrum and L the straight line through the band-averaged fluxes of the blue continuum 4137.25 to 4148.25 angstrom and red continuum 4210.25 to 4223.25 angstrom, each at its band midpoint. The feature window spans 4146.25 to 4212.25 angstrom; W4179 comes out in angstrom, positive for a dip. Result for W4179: 8.48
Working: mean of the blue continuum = 11.1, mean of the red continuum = 12.6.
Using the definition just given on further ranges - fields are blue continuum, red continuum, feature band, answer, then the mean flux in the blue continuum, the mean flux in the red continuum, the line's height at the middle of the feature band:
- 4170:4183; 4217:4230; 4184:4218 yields 1.1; 10.2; 11.1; 10.7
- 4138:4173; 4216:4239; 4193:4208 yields 1.4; 10.9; 11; 10.9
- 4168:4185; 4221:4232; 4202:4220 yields -2.2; 10.4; 10.1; 10.2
